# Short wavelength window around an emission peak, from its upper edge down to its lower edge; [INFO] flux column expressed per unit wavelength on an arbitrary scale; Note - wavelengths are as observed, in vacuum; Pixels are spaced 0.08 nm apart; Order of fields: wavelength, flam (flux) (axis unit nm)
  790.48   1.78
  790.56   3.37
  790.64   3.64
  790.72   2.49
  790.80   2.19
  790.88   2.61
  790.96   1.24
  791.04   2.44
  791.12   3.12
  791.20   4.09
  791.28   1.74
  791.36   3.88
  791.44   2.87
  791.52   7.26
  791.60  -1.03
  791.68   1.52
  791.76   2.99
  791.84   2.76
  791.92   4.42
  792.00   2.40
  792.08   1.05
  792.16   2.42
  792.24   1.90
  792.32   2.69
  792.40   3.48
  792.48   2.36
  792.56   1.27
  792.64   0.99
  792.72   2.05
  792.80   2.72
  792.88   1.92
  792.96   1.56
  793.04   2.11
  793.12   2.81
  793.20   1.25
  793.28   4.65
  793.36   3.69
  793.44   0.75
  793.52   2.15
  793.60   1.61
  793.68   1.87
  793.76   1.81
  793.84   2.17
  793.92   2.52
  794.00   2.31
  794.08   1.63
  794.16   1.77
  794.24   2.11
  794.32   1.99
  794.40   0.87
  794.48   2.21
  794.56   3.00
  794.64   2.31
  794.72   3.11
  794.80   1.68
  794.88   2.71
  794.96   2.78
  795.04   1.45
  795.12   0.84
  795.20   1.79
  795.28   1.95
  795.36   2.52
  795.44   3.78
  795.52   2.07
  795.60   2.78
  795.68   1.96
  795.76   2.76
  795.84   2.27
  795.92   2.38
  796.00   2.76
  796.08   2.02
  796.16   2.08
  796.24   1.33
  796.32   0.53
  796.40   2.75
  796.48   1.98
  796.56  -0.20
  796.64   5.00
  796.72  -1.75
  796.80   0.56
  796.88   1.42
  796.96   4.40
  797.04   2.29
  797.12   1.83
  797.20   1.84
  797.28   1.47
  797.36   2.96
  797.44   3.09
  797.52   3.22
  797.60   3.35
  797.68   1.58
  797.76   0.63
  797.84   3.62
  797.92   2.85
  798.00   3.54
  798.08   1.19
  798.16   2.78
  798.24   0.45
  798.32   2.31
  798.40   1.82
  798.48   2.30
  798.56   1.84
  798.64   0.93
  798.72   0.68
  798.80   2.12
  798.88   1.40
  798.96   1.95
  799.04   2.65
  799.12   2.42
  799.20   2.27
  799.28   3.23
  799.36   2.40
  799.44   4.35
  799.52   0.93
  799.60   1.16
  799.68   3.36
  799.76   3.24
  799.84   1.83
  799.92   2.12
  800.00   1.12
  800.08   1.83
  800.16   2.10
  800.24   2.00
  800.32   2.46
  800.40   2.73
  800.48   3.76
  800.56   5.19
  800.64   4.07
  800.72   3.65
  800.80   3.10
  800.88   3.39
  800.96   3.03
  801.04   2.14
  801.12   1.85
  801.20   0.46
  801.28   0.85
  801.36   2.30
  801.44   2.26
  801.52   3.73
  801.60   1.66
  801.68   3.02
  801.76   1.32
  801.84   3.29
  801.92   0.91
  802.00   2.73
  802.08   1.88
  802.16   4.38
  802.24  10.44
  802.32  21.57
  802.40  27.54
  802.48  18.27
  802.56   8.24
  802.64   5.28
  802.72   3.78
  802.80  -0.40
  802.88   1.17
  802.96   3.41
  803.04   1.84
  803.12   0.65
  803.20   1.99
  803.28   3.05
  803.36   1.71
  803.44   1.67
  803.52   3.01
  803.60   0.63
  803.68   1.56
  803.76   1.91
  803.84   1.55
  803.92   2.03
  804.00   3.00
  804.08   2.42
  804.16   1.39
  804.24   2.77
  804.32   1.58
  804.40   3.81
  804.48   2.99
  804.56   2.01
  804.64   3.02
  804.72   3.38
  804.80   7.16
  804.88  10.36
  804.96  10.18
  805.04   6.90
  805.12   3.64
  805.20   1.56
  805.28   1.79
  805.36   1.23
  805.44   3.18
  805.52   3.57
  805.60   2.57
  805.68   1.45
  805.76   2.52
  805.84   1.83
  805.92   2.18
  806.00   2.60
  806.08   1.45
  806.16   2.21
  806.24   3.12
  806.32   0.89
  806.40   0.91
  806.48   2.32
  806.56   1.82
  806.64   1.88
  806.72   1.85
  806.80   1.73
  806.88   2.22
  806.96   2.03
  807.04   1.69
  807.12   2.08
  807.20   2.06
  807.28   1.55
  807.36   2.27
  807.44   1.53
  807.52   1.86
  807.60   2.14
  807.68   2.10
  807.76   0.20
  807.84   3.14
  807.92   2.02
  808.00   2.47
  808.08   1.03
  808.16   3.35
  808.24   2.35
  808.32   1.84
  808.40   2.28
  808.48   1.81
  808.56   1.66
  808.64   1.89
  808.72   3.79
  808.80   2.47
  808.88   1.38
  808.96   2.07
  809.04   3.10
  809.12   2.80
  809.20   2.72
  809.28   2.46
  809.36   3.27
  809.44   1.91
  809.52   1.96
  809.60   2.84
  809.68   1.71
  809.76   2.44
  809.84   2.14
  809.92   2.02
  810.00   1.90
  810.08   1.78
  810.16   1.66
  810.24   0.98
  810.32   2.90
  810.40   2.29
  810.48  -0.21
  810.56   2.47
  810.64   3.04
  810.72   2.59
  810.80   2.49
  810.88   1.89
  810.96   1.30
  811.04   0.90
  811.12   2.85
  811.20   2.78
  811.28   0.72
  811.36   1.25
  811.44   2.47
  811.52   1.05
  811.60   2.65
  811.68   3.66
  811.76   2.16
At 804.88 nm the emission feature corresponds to [N II] 6583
